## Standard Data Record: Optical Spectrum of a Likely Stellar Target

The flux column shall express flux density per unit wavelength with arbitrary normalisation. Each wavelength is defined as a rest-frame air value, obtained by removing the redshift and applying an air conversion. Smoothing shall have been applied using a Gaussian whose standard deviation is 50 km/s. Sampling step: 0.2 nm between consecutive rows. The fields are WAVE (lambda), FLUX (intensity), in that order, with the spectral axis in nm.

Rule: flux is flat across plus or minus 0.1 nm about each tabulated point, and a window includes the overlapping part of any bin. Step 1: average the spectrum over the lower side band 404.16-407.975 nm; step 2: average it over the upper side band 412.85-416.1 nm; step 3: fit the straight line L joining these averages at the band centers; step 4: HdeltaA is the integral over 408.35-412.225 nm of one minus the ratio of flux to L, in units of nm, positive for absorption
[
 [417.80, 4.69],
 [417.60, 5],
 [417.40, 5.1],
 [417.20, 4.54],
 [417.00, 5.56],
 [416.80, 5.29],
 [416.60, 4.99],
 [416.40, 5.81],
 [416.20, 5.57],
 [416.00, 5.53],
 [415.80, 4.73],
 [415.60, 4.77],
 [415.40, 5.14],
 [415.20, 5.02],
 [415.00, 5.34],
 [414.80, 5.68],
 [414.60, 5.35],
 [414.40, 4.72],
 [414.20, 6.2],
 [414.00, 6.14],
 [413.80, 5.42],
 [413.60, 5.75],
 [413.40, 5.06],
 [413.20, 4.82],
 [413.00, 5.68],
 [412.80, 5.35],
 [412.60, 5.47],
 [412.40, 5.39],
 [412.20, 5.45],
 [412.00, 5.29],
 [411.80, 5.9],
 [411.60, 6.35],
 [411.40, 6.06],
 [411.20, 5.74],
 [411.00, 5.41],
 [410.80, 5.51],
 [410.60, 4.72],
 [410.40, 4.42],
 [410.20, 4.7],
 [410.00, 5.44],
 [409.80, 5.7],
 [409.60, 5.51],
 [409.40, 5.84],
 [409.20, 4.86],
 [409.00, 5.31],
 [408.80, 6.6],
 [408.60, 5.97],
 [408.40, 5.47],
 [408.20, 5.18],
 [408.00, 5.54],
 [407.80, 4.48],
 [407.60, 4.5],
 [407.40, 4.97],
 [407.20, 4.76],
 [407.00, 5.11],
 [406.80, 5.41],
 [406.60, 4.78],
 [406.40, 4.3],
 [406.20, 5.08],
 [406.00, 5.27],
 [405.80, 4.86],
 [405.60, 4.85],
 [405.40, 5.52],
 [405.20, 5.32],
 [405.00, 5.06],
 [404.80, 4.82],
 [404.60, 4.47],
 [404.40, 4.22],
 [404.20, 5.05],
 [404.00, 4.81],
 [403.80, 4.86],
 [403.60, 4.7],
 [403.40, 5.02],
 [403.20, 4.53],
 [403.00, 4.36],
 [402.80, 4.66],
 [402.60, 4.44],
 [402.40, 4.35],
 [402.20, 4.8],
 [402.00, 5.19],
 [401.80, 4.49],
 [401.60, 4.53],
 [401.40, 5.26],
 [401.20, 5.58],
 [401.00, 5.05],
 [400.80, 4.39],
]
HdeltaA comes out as -0.30 nm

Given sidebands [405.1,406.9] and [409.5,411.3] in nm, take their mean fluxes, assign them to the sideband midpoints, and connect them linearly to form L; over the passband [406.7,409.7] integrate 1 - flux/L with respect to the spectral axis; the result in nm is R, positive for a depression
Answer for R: -0.09 nm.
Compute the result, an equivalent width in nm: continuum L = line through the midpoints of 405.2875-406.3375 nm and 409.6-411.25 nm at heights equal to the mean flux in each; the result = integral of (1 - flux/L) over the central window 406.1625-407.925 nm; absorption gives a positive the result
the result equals 0.10 nm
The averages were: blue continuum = 5.09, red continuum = 5.21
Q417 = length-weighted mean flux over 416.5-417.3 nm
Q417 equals 5.1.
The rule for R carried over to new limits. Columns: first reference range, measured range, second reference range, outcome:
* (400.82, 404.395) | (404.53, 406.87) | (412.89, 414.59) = -0.004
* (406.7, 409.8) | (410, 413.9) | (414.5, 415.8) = -0.115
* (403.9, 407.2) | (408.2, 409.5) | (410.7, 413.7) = -0.100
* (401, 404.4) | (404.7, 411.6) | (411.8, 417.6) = -0.264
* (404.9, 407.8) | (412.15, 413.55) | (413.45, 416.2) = -0.014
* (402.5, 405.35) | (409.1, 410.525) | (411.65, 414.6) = 0.005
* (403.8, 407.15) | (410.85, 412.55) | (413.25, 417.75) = -0.176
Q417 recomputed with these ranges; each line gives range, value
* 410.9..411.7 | 5.89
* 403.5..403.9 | 4.78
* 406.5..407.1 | 5.1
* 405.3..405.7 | 5.18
